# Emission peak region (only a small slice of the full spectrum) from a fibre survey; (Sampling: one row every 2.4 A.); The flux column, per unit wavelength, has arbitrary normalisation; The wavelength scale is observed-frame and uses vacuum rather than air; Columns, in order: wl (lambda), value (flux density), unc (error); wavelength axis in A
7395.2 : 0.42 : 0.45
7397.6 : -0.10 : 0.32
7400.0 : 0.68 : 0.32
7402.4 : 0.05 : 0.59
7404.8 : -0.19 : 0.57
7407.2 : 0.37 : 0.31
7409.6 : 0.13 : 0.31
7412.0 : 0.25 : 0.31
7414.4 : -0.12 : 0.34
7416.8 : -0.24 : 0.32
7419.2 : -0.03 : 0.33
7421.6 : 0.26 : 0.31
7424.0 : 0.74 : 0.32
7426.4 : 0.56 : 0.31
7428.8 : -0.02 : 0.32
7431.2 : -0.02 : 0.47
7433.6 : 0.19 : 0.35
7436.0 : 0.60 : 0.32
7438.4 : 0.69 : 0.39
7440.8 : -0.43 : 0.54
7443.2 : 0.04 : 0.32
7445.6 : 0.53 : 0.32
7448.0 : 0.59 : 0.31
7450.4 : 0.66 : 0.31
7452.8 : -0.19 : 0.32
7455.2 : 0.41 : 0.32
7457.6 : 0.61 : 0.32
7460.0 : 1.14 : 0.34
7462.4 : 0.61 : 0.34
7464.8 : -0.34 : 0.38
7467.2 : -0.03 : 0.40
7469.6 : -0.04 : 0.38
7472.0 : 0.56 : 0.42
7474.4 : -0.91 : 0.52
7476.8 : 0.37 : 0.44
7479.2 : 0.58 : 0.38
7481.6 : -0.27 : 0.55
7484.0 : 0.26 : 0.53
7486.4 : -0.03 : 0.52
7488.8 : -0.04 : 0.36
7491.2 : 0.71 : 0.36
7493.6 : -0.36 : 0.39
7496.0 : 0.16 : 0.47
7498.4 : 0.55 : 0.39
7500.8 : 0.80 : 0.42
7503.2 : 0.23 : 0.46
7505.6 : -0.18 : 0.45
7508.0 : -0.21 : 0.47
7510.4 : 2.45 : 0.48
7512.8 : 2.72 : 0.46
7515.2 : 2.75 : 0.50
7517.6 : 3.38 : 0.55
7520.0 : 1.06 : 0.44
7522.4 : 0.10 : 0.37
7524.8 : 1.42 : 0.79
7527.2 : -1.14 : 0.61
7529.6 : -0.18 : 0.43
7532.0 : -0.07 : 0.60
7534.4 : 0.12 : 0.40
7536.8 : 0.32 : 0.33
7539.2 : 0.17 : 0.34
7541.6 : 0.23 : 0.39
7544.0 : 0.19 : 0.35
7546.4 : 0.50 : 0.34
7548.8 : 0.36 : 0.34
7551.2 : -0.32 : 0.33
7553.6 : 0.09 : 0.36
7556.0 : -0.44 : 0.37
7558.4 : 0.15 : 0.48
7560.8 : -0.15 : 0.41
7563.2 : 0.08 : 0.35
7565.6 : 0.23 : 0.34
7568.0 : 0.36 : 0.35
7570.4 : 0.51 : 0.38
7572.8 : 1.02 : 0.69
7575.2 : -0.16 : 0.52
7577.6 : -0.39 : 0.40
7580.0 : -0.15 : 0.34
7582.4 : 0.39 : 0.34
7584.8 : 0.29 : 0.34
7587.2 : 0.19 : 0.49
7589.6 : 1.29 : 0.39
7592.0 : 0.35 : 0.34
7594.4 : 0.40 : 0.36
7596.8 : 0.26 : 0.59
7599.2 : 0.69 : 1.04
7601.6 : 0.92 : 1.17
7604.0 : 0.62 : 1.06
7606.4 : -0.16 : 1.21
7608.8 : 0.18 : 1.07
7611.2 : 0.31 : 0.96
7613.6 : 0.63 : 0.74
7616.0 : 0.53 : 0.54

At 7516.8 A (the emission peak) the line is [O II] 3727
